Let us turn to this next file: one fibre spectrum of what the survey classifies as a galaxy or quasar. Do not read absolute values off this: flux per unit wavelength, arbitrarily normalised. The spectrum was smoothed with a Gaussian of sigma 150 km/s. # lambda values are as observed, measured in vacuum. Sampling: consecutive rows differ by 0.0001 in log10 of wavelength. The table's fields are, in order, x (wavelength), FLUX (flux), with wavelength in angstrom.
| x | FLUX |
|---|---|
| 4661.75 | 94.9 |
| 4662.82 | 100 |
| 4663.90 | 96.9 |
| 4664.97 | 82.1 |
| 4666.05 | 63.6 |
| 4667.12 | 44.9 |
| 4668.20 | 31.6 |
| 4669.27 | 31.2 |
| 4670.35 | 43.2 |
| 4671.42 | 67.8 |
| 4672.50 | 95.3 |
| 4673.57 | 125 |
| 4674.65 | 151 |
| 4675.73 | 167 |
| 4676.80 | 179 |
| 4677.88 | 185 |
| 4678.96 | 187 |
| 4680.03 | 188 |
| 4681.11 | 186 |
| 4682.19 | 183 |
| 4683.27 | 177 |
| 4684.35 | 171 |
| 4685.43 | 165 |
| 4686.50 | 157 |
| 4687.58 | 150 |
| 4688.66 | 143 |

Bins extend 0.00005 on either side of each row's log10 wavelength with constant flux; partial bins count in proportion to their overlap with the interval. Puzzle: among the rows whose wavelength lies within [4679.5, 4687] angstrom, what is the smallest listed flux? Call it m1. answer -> 157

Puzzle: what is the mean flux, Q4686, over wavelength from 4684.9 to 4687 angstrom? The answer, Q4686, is 162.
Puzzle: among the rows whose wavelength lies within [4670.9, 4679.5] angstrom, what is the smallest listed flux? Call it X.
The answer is 67.8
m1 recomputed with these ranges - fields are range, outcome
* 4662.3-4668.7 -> 31.6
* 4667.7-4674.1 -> 31.2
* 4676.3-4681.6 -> 179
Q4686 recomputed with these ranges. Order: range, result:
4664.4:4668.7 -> 56.1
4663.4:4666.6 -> 80.6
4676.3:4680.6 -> 185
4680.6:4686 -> 176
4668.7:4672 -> 47.8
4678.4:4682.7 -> 186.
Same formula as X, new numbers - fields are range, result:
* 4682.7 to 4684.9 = 171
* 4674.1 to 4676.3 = 151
